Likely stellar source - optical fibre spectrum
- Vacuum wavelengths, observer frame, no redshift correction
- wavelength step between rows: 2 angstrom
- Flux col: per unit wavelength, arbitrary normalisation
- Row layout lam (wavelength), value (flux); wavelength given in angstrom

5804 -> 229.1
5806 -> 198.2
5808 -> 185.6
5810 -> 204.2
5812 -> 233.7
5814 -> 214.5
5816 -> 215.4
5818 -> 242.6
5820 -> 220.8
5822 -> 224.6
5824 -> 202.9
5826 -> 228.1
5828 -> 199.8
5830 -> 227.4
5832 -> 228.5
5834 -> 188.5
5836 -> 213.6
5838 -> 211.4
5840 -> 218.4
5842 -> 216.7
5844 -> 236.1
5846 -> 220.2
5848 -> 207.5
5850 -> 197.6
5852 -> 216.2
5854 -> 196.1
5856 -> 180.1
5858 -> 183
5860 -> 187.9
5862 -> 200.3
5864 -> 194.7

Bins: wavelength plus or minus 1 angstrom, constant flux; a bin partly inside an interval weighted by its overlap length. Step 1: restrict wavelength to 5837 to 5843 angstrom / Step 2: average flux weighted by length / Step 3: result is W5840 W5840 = 216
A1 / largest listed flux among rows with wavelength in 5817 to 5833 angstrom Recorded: 242.6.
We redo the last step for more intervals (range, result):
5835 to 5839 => 213.6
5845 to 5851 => 220.2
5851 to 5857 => 216.2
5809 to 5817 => 233.7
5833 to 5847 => 236.1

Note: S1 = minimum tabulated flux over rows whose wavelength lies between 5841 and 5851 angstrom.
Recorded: 197.6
